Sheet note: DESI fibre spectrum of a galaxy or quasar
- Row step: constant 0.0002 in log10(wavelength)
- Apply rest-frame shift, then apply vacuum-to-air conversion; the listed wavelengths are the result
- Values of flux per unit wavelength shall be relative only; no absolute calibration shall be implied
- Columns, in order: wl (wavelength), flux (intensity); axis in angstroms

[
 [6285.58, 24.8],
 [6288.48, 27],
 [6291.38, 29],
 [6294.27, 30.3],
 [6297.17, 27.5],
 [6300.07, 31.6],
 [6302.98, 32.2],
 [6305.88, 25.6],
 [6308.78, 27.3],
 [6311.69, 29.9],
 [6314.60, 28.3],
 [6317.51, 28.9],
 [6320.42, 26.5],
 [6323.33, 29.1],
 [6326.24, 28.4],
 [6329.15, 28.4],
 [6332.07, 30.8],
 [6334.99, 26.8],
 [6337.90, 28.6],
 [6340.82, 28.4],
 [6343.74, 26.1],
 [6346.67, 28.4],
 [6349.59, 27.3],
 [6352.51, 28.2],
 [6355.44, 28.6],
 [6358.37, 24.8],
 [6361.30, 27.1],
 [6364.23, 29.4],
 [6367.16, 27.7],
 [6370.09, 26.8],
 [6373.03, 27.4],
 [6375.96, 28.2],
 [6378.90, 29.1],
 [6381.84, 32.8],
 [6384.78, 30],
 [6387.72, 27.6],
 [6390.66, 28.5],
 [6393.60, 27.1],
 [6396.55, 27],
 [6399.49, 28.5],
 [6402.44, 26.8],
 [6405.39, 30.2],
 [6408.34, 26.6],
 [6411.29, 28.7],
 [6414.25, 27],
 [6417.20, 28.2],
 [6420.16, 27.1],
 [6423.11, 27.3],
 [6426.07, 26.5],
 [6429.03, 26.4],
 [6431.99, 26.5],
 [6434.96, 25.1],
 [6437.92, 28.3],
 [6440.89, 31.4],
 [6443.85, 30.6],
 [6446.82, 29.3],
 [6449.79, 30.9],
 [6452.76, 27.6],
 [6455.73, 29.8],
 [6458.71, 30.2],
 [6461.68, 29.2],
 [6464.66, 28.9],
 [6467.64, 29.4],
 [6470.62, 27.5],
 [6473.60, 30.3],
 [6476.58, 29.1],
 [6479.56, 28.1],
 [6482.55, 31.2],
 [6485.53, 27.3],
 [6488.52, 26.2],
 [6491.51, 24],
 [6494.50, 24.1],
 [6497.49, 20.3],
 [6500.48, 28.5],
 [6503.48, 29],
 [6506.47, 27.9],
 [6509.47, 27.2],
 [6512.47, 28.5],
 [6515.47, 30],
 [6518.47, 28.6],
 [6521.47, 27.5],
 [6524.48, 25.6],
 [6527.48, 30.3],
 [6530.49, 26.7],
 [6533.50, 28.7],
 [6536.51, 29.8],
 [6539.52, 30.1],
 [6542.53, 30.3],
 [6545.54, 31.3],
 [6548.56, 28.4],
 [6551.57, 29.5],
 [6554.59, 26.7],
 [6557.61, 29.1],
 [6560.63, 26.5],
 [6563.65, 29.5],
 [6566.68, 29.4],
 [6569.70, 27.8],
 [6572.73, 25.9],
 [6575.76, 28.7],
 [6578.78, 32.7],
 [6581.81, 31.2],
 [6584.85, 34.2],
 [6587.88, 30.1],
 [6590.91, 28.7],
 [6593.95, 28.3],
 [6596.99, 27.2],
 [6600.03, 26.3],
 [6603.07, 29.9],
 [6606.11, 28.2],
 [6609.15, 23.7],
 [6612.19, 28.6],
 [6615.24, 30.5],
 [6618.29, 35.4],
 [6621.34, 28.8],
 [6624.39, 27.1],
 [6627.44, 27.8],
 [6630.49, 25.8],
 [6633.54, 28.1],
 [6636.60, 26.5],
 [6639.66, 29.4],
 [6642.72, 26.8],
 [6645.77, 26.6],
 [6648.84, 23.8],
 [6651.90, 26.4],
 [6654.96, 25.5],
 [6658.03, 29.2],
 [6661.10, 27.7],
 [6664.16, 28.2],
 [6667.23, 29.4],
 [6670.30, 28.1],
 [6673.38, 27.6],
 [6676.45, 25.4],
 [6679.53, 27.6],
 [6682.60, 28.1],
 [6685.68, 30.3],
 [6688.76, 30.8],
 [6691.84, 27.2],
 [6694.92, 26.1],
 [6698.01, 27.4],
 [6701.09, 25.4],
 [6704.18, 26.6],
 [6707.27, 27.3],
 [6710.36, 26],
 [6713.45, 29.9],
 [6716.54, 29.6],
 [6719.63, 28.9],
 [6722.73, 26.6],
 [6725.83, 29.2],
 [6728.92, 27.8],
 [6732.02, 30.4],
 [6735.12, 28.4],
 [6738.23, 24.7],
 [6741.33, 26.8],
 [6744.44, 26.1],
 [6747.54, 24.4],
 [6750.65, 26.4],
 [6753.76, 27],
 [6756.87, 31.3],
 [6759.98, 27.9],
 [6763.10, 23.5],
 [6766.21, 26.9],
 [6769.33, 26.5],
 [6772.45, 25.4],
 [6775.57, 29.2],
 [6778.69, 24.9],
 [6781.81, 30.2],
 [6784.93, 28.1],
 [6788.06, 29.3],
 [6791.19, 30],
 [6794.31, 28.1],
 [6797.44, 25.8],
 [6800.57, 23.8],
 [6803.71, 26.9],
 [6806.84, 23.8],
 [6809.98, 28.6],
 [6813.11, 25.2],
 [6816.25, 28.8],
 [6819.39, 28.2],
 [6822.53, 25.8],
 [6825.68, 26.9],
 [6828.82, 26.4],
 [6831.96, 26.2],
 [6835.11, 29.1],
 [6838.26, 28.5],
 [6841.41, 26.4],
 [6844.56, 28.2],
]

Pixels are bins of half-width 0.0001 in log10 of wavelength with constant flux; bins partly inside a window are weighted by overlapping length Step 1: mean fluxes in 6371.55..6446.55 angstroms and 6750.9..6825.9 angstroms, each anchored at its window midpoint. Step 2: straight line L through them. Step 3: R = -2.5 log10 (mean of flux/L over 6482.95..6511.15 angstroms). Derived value 0.07 mag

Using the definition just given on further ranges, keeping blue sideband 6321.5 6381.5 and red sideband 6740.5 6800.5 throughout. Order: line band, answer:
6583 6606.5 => -0.06 mag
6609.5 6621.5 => -0.11 mag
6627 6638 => 0.02 mag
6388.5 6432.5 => 0.02 mag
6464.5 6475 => -0.05 mag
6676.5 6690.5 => -0.05 mag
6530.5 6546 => -0.07 mag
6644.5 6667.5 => 0.02 mag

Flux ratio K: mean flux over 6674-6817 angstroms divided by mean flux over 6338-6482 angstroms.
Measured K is 0.97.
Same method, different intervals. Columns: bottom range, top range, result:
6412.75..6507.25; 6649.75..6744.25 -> 0.99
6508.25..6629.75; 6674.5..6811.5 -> 0.95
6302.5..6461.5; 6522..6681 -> 1.01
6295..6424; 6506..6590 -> 1.03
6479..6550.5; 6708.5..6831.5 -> 0.98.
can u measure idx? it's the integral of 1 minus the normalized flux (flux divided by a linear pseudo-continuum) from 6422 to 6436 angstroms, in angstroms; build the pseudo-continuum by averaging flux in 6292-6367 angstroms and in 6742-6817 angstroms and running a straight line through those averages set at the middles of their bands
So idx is 0.8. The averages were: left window 28.3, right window 27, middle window 26.4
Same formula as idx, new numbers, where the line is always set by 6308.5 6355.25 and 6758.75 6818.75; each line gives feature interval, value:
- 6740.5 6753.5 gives 0.5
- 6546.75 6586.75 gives -2.3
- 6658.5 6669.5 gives -0.5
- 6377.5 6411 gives -0.6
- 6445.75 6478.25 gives -1.6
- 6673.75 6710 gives -0.2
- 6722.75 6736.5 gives -0.8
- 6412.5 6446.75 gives 0.3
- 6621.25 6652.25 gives 0.5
